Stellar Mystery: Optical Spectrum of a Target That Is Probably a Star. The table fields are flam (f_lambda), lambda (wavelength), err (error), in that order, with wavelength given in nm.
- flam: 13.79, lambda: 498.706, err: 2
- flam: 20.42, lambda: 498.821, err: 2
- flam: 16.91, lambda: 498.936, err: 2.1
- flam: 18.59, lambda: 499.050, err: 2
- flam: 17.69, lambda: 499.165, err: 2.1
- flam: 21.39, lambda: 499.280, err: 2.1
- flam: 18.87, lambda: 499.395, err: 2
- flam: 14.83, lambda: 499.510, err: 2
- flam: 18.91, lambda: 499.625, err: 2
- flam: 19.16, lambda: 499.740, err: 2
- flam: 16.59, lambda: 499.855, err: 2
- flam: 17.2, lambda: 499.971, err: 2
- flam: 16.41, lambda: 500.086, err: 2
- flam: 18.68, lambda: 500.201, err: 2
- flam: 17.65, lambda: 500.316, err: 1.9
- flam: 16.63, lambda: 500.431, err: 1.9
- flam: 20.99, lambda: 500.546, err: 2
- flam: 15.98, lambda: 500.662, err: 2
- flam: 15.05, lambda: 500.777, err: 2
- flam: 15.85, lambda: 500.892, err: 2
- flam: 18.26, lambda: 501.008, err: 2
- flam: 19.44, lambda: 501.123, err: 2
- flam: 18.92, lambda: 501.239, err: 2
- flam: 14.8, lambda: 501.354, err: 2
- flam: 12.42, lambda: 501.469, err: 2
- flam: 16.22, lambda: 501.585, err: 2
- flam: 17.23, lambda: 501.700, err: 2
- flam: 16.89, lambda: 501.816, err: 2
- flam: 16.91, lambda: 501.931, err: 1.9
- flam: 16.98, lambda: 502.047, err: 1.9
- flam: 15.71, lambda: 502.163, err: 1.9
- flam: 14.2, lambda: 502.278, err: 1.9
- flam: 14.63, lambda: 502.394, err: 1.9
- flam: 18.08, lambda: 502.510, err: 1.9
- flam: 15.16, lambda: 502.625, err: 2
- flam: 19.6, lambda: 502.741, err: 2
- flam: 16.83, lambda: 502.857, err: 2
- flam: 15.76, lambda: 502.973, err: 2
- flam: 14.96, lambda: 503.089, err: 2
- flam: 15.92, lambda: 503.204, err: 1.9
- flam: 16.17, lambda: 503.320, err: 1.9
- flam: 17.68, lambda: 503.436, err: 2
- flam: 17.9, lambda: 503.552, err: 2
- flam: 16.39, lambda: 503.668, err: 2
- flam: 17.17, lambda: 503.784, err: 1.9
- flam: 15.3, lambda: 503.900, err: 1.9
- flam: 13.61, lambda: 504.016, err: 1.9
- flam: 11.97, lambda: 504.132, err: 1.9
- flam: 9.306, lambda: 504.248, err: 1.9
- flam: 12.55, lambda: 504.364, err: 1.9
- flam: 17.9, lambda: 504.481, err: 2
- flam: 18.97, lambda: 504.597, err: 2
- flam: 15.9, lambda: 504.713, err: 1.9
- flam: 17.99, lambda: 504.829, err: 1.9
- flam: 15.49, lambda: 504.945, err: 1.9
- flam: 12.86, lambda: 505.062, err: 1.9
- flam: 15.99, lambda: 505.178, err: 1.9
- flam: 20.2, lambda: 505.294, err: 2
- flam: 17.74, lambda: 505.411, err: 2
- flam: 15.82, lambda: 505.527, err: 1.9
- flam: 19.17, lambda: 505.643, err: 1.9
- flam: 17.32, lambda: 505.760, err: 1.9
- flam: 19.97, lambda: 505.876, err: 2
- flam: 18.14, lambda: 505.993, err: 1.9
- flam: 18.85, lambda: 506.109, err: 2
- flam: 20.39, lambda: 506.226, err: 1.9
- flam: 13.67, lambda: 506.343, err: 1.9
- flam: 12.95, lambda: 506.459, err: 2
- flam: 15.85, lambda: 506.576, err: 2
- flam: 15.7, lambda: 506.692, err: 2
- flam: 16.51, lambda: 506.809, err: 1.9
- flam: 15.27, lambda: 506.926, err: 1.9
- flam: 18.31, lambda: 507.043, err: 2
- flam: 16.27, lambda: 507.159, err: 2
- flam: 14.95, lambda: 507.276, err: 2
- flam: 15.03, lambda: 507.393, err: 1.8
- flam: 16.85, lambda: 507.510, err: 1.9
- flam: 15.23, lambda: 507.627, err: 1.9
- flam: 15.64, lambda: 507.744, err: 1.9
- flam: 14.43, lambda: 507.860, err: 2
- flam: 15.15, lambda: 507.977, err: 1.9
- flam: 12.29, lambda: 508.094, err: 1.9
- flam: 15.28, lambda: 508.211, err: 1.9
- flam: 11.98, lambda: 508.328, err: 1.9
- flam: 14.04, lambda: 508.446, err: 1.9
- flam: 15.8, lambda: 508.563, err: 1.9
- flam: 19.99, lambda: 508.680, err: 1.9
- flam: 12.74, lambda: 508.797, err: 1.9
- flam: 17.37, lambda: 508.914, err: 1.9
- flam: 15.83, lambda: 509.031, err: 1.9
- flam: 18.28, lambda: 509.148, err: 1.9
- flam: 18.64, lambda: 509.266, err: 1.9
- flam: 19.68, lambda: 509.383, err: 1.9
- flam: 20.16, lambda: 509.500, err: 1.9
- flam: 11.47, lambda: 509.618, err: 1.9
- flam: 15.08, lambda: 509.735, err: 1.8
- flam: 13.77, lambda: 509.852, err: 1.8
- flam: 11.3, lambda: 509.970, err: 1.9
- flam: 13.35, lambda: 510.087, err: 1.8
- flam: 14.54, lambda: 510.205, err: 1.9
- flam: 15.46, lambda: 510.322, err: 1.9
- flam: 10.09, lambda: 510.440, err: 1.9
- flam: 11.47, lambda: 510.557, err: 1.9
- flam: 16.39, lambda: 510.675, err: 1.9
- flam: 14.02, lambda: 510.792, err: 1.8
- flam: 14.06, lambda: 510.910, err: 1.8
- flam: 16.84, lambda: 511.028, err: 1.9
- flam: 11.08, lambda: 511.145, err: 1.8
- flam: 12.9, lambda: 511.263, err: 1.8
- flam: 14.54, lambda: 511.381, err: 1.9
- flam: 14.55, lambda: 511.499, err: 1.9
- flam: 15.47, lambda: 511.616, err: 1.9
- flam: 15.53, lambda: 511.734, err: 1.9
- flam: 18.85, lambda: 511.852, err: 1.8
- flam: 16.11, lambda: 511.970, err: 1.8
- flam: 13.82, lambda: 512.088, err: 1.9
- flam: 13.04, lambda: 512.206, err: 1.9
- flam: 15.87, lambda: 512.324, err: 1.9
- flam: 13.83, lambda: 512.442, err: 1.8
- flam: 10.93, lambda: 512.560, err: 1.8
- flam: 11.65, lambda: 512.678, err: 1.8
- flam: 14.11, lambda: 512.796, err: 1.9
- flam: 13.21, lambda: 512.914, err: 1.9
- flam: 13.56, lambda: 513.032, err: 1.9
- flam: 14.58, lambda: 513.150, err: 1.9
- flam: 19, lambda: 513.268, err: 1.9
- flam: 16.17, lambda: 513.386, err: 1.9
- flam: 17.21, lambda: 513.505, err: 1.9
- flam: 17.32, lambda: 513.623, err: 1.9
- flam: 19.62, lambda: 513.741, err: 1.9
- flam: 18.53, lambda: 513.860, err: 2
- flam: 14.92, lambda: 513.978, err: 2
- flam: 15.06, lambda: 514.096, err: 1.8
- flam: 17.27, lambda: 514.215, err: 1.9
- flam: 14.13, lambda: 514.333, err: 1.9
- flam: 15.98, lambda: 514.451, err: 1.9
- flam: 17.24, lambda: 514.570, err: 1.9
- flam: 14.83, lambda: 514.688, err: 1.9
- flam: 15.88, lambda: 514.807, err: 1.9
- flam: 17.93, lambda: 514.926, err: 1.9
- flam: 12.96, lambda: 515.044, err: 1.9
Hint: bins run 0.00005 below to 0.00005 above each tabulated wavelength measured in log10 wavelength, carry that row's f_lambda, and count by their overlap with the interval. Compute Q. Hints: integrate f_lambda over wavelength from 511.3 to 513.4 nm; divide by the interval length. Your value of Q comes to 14.7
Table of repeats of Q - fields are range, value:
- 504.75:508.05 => 16.5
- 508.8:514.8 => 15.2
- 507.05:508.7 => 15.2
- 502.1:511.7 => 15.6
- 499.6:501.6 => 17.2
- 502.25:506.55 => 16.3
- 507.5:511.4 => 14.9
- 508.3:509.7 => 16.4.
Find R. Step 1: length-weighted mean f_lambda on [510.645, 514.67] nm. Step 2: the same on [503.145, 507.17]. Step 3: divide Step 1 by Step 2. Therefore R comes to 0.9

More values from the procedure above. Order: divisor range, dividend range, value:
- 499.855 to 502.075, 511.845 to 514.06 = 0.90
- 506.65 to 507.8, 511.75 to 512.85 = 0.89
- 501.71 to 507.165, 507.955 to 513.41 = 0.90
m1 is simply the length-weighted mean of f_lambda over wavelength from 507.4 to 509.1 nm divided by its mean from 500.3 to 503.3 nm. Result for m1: 0.9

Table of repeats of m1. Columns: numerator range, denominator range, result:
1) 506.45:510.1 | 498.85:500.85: 0.87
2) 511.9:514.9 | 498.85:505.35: 0.93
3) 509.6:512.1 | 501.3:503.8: 0.87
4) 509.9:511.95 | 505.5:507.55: 0.85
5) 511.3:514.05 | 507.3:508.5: 1.05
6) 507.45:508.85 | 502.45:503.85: 0.89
